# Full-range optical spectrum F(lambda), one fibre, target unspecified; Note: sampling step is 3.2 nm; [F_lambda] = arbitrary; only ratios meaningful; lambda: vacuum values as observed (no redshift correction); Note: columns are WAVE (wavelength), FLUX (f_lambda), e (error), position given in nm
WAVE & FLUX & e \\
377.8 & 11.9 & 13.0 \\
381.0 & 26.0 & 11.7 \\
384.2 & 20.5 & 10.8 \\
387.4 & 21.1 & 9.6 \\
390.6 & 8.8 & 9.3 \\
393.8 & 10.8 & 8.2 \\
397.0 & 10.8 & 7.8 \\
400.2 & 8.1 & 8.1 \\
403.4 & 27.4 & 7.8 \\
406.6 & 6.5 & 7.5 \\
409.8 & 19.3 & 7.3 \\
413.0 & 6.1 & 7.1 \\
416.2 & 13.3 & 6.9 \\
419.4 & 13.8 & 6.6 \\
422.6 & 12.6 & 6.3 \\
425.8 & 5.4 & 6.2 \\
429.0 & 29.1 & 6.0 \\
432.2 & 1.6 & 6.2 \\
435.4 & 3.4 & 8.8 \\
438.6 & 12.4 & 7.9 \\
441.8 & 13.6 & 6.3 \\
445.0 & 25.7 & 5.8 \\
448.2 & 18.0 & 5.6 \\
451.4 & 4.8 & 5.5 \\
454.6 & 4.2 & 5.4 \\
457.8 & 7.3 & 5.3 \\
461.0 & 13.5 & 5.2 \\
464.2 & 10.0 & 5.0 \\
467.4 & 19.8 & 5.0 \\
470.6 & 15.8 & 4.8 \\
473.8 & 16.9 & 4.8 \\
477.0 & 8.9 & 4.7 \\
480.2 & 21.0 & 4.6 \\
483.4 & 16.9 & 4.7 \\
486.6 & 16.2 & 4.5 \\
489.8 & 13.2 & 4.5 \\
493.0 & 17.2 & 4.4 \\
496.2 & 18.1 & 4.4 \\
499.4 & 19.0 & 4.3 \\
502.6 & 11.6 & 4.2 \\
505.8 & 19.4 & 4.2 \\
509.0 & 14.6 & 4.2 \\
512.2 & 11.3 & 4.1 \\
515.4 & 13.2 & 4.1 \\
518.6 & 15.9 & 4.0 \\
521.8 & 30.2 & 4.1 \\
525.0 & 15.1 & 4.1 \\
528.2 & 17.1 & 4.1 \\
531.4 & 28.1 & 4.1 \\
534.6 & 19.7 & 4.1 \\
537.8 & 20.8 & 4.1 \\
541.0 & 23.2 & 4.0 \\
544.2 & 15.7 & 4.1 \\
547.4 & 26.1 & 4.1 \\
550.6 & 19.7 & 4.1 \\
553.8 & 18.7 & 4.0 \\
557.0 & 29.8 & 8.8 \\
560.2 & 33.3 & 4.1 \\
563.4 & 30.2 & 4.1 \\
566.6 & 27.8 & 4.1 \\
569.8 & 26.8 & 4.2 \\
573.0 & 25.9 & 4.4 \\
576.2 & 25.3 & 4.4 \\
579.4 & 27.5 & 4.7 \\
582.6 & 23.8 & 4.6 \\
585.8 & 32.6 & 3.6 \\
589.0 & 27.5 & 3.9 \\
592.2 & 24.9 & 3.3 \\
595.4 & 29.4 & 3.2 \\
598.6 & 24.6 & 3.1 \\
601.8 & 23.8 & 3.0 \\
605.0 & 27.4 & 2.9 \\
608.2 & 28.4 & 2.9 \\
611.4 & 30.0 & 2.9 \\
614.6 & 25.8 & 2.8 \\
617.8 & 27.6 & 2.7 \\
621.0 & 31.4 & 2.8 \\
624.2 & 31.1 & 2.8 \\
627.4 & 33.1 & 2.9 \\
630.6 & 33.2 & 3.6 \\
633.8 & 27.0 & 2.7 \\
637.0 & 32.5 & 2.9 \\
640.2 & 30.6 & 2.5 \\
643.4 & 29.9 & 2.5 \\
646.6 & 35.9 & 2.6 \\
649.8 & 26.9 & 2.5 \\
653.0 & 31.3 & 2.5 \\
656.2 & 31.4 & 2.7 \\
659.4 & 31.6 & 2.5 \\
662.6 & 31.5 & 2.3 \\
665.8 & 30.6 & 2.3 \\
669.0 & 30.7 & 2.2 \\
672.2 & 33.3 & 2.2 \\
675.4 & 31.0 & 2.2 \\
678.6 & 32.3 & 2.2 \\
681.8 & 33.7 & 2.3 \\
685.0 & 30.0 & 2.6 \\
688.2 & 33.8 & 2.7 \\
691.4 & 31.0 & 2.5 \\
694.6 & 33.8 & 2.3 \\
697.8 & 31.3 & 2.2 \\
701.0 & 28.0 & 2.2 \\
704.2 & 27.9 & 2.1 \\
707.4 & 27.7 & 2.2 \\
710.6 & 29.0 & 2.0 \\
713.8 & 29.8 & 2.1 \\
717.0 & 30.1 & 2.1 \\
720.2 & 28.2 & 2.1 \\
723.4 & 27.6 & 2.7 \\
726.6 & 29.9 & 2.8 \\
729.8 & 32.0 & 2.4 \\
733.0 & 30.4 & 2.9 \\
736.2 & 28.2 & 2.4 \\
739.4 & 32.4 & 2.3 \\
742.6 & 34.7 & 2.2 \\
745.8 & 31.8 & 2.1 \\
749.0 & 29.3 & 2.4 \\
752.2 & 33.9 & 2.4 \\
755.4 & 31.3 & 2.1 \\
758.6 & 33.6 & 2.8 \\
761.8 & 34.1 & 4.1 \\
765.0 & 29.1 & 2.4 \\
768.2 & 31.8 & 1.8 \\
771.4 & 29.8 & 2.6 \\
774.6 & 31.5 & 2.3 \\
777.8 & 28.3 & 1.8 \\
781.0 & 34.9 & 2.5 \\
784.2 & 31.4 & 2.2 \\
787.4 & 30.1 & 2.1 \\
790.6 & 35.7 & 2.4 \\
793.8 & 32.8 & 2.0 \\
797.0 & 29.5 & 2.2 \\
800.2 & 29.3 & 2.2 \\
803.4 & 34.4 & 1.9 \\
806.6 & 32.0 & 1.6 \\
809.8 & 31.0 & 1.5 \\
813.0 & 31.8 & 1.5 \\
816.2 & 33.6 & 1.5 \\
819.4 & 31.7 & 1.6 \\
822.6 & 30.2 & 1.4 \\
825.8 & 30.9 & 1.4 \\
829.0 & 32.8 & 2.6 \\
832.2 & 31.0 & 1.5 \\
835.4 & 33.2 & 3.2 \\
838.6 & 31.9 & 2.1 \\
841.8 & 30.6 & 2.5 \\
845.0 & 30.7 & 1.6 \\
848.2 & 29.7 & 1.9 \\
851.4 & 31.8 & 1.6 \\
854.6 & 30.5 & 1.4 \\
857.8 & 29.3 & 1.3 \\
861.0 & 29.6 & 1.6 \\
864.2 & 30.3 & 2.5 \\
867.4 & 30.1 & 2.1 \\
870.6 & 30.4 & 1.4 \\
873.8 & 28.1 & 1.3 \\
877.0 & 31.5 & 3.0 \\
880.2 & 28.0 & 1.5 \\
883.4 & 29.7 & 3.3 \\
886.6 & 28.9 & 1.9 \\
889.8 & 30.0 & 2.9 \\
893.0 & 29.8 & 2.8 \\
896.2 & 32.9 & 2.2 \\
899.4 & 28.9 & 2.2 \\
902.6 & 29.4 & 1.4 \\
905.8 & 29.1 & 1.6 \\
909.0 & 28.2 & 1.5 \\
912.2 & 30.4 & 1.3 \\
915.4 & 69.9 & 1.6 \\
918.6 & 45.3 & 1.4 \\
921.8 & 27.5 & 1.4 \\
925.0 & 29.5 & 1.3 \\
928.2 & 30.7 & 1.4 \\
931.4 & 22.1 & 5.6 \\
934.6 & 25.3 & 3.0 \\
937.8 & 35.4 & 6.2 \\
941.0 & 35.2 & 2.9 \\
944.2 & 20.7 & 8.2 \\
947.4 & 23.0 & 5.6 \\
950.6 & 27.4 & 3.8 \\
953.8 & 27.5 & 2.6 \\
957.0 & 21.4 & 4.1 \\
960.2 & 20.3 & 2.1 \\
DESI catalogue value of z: 0.40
